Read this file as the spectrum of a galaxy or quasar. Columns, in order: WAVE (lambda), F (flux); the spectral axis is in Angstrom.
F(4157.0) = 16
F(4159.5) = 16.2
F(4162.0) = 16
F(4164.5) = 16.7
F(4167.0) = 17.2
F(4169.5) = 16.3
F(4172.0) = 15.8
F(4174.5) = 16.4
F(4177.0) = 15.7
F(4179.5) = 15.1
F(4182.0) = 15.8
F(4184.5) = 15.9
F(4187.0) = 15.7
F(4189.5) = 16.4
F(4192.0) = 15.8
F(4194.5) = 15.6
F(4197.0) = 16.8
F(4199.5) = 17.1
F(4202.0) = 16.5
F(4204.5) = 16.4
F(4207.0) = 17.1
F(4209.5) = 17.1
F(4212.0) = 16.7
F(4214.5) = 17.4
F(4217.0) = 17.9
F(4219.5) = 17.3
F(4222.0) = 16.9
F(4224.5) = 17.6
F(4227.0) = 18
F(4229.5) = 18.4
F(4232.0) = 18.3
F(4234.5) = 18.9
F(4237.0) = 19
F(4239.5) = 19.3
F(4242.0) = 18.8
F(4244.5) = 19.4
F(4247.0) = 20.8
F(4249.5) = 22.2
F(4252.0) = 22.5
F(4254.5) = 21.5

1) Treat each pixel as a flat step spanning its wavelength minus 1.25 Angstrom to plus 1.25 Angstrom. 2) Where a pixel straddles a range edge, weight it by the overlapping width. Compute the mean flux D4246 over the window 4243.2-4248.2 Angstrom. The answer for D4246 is 20.1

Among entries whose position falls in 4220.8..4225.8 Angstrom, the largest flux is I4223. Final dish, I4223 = 17.6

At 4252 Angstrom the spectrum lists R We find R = 22.5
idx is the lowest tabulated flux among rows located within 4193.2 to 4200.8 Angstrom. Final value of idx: 15.6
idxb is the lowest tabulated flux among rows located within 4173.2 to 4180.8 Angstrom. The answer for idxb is 15.1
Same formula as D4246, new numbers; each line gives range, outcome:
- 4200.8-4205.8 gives 16.5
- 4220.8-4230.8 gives 17.7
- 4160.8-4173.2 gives 16.4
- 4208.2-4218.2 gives 17.3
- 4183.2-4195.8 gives 15.9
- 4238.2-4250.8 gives 20.1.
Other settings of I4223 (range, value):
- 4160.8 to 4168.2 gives 17.2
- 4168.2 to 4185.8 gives 16.4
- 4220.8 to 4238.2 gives 19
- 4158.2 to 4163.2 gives 16.2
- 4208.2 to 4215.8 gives 17.4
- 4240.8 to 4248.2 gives 20.8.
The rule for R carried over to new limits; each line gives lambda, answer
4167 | 17.2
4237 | 19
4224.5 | 17.6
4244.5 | 19.4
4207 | 17.1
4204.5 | 16.4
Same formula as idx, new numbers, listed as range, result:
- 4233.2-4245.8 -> 18.8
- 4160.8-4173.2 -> 15.8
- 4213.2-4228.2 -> 16.9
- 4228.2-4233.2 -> 18.3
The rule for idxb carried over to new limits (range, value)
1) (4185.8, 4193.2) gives 15.7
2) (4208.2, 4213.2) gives 16.7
